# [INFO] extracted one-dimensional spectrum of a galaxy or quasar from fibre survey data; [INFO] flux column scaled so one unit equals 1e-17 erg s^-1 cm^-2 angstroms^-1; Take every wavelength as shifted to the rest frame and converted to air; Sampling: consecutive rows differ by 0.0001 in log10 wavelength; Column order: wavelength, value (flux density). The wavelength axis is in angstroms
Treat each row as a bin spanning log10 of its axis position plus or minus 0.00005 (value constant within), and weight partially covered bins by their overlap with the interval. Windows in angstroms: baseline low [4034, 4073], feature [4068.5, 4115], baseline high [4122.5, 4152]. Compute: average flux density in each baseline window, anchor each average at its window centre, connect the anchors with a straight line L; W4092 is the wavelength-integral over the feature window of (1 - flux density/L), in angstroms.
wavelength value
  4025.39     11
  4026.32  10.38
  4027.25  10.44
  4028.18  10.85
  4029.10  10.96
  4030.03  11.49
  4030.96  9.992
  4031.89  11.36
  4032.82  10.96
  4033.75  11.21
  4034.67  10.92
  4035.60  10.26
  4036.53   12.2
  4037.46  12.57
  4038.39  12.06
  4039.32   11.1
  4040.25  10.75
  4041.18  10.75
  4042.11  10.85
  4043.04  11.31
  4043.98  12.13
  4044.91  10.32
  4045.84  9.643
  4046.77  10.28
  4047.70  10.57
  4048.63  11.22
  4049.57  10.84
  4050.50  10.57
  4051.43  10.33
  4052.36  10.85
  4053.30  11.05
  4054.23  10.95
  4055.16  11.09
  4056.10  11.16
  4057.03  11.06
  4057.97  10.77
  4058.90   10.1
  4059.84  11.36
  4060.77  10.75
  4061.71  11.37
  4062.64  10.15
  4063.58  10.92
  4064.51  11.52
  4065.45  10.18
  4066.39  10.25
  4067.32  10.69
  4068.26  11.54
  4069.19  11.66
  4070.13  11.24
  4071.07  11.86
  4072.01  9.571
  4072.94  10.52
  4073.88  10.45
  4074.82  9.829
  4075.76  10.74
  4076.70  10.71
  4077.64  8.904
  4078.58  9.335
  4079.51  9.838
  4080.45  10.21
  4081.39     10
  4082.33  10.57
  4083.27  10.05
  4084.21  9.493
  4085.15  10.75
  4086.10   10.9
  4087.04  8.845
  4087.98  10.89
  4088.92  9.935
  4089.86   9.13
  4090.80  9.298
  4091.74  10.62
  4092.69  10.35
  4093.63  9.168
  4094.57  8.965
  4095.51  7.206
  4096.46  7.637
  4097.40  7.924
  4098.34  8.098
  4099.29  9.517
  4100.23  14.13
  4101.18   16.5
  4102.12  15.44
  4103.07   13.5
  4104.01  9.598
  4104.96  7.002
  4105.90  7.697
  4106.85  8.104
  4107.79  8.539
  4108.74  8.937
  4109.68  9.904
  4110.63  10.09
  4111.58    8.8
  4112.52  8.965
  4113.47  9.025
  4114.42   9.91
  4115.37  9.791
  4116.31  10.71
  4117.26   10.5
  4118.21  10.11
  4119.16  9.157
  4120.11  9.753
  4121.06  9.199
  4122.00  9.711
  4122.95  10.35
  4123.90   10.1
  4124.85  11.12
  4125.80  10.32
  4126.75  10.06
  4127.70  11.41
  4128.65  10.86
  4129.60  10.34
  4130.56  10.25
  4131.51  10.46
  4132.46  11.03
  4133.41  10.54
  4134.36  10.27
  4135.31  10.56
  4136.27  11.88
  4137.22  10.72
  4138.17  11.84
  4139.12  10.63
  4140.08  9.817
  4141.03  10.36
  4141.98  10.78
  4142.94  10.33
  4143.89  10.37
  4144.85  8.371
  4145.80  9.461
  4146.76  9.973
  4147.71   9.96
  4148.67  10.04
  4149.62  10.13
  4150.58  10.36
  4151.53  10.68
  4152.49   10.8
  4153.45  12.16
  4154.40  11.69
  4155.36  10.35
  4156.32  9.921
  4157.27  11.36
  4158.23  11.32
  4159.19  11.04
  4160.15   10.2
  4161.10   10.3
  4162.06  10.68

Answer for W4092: 3.03 angstroms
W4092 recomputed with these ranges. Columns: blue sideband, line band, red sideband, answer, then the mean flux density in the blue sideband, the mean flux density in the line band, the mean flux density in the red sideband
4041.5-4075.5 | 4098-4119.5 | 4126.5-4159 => 0.9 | 10.8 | 10.2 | 10.6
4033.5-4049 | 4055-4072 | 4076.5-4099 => -1.0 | 11.1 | 10.9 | 9.52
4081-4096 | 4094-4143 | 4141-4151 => -1.4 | 9.75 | 10.2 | 9.99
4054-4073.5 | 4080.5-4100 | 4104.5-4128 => 1.3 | 10.9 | 9.54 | 9.56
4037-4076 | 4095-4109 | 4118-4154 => 0.8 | 10.9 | 10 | 10.4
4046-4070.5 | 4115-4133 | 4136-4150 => 0.2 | 10.8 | 10.3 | 10.3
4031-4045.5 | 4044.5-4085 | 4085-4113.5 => 0.2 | 11.2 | 10.6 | 9.86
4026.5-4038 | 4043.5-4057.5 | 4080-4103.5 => 0.1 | 11.1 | 10.8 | 10.4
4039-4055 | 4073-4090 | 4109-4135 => 0.7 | 10.8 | 10.1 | 10.1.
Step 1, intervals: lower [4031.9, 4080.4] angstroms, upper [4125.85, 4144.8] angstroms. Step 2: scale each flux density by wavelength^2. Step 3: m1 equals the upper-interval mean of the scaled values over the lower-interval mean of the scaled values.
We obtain 1.02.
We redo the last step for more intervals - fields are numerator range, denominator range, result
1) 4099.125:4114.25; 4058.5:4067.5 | 0.99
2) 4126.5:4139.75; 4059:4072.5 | 1.02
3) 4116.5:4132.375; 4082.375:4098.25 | 1.10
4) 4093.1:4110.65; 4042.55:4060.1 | 0.94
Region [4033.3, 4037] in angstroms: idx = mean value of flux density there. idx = 11.2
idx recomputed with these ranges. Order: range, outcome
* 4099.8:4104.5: 13.8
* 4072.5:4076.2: 10.4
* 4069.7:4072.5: 10.9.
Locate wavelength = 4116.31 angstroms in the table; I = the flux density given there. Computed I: 10.71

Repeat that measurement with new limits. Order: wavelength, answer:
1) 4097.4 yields 7.924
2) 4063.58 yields 10.92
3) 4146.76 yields 9.973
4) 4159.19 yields 11.04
